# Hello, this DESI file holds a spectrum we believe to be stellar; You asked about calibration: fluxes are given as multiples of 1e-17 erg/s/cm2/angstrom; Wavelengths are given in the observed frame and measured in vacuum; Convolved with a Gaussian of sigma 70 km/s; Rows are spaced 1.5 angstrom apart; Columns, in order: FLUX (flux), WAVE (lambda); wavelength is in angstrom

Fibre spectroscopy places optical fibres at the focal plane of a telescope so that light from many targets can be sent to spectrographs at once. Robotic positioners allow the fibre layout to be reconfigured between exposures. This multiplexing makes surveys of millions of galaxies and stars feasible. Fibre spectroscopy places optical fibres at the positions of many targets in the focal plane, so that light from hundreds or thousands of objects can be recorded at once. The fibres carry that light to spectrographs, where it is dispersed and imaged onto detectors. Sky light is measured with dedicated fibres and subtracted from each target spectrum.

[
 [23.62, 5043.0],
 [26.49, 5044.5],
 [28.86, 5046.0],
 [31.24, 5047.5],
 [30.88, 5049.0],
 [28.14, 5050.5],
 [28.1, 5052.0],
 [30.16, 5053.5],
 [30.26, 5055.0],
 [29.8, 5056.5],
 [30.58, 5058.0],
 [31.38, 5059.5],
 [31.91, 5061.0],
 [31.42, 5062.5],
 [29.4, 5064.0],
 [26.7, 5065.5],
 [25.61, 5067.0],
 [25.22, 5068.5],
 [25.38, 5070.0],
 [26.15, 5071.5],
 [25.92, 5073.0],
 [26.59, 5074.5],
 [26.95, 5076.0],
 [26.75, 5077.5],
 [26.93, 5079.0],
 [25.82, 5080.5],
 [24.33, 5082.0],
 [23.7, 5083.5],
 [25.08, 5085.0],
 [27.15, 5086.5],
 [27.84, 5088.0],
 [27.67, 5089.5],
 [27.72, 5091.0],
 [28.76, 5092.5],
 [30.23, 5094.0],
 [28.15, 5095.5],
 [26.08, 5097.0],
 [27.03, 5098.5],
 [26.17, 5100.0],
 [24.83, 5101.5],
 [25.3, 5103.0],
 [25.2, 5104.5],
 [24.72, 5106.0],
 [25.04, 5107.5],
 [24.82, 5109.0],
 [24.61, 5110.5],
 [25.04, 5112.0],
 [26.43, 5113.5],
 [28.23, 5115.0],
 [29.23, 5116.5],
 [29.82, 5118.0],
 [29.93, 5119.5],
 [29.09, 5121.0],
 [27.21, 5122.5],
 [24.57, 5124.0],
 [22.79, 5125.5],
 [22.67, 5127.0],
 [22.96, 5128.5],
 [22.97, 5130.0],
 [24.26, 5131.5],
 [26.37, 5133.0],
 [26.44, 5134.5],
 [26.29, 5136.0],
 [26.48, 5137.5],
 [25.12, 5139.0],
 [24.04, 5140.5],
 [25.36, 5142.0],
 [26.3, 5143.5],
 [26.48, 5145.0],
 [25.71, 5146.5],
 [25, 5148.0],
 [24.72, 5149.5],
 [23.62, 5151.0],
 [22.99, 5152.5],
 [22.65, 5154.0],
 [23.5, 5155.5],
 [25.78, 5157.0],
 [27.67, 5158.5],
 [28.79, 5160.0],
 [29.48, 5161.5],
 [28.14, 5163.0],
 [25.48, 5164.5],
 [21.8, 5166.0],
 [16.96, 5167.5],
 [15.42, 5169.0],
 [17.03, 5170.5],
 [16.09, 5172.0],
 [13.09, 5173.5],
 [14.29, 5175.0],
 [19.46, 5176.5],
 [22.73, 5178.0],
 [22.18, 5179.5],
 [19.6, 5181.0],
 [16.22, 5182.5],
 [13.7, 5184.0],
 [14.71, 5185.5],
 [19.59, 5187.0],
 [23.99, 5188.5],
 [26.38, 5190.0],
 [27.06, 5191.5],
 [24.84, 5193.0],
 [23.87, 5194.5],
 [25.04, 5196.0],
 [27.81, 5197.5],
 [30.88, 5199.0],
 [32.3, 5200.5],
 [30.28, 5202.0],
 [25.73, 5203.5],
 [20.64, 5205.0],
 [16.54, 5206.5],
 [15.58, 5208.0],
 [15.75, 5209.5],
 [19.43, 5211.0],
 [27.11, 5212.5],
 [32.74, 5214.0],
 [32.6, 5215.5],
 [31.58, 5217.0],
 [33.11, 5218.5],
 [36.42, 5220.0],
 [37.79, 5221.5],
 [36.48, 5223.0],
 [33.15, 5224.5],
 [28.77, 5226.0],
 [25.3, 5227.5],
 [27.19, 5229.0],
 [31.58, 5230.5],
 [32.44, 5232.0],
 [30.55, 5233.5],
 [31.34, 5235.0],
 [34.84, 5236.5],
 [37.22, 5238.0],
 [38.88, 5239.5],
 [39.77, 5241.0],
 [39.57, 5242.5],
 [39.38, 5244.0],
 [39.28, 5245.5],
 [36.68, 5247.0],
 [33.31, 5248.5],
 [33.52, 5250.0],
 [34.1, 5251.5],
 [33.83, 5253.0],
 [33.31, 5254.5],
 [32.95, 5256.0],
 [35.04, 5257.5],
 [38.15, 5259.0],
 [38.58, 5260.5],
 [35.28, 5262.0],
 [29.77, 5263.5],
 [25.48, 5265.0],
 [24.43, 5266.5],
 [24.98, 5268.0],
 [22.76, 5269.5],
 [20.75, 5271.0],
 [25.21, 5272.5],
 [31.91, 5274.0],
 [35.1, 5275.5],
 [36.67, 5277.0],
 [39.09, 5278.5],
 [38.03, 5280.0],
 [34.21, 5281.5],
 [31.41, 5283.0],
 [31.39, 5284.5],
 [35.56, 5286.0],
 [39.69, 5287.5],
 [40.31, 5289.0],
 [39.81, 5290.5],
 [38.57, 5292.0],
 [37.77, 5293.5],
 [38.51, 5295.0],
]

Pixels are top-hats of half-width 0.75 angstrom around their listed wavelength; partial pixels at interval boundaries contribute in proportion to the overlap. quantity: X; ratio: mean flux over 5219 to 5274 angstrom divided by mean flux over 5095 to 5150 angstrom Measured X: 1.3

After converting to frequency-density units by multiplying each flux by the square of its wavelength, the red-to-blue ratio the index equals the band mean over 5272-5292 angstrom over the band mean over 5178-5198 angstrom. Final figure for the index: 1.68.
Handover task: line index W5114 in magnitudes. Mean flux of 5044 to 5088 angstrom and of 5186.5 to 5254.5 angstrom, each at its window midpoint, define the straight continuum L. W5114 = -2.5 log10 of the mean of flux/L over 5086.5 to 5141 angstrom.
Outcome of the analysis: 0.09 mag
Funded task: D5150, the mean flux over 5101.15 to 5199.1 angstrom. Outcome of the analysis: 23.9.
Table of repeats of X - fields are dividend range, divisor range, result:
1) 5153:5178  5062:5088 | 0.82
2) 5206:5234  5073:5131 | 1.09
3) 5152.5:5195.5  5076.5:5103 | 0.81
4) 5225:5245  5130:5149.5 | 1.32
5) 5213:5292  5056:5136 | 1.26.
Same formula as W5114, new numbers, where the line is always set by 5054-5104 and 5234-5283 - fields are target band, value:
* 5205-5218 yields 0.314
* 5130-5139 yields 0.143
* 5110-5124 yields 0.040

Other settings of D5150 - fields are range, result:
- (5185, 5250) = 29.6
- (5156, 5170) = 24.2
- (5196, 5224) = 27.9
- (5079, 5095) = 26.9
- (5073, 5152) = 26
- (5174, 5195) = 20.5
